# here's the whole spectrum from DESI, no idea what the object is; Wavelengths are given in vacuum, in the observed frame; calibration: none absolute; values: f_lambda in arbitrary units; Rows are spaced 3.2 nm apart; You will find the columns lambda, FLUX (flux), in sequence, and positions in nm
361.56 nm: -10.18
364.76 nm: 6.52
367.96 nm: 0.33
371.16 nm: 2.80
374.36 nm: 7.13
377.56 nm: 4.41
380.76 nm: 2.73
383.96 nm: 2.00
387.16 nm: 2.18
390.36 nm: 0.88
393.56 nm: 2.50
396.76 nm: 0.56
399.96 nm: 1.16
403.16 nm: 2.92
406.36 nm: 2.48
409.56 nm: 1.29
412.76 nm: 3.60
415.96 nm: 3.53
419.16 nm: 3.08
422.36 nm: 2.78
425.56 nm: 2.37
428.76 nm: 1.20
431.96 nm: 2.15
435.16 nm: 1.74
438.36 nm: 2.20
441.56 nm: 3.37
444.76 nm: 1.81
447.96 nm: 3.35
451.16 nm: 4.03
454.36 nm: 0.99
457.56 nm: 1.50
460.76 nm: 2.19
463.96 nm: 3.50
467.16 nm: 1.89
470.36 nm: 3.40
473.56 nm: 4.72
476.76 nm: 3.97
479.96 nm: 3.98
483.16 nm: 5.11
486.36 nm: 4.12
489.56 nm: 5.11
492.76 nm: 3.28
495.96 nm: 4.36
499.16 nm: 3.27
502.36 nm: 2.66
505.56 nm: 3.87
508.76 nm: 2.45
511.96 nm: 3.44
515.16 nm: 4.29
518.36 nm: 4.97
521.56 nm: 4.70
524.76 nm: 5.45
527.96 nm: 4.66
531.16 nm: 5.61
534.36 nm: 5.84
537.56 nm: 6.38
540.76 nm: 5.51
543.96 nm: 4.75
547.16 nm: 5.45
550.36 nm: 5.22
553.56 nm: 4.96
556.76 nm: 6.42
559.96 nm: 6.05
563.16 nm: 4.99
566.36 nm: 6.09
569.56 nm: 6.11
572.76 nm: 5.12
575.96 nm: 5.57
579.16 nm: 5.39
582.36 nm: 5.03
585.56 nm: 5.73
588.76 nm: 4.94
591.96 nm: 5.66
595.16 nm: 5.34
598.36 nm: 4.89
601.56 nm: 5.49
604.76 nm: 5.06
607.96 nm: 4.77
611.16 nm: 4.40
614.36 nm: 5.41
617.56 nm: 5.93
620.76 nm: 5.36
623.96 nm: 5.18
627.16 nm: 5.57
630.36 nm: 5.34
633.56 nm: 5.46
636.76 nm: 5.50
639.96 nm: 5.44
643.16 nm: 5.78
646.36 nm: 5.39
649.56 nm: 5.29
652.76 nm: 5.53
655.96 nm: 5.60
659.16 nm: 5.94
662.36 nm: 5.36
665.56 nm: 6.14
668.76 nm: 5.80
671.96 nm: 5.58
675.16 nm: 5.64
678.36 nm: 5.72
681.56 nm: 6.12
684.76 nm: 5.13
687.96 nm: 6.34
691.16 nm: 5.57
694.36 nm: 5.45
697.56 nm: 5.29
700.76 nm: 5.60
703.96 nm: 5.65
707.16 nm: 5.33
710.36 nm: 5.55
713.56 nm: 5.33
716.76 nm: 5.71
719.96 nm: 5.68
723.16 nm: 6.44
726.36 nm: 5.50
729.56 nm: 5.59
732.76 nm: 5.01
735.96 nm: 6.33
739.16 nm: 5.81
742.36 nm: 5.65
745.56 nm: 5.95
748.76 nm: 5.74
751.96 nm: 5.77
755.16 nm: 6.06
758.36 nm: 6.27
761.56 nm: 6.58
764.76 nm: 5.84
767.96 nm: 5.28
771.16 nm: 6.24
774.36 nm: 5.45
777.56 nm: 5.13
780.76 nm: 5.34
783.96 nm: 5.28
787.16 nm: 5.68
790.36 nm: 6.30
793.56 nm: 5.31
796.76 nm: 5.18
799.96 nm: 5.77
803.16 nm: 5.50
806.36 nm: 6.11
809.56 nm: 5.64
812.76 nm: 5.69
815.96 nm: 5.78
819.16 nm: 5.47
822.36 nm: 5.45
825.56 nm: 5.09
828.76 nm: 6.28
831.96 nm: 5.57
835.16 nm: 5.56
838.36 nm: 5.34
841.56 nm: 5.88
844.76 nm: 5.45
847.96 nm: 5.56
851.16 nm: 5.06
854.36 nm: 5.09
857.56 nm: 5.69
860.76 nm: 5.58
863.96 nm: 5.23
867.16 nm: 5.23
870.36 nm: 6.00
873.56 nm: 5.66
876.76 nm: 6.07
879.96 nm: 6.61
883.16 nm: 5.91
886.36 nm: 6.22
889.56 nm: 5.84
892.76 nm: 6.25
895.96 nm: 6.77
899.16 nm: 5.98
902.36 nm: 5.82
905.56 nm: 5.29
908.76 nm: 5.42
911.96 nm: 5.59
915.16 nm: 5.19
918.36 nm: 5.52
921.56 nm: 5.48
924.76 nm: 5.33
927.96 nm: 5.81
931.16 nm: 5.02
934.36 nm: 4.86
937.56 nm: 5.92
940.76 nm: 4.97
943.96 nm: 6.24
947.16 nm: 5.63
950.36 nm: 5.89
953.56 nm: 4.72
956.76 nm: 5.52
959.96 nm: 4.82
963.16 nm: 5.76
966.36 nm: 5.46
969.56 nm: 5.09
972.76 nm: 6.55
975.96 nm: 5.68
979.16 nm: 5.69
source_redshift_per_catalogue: 0.184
